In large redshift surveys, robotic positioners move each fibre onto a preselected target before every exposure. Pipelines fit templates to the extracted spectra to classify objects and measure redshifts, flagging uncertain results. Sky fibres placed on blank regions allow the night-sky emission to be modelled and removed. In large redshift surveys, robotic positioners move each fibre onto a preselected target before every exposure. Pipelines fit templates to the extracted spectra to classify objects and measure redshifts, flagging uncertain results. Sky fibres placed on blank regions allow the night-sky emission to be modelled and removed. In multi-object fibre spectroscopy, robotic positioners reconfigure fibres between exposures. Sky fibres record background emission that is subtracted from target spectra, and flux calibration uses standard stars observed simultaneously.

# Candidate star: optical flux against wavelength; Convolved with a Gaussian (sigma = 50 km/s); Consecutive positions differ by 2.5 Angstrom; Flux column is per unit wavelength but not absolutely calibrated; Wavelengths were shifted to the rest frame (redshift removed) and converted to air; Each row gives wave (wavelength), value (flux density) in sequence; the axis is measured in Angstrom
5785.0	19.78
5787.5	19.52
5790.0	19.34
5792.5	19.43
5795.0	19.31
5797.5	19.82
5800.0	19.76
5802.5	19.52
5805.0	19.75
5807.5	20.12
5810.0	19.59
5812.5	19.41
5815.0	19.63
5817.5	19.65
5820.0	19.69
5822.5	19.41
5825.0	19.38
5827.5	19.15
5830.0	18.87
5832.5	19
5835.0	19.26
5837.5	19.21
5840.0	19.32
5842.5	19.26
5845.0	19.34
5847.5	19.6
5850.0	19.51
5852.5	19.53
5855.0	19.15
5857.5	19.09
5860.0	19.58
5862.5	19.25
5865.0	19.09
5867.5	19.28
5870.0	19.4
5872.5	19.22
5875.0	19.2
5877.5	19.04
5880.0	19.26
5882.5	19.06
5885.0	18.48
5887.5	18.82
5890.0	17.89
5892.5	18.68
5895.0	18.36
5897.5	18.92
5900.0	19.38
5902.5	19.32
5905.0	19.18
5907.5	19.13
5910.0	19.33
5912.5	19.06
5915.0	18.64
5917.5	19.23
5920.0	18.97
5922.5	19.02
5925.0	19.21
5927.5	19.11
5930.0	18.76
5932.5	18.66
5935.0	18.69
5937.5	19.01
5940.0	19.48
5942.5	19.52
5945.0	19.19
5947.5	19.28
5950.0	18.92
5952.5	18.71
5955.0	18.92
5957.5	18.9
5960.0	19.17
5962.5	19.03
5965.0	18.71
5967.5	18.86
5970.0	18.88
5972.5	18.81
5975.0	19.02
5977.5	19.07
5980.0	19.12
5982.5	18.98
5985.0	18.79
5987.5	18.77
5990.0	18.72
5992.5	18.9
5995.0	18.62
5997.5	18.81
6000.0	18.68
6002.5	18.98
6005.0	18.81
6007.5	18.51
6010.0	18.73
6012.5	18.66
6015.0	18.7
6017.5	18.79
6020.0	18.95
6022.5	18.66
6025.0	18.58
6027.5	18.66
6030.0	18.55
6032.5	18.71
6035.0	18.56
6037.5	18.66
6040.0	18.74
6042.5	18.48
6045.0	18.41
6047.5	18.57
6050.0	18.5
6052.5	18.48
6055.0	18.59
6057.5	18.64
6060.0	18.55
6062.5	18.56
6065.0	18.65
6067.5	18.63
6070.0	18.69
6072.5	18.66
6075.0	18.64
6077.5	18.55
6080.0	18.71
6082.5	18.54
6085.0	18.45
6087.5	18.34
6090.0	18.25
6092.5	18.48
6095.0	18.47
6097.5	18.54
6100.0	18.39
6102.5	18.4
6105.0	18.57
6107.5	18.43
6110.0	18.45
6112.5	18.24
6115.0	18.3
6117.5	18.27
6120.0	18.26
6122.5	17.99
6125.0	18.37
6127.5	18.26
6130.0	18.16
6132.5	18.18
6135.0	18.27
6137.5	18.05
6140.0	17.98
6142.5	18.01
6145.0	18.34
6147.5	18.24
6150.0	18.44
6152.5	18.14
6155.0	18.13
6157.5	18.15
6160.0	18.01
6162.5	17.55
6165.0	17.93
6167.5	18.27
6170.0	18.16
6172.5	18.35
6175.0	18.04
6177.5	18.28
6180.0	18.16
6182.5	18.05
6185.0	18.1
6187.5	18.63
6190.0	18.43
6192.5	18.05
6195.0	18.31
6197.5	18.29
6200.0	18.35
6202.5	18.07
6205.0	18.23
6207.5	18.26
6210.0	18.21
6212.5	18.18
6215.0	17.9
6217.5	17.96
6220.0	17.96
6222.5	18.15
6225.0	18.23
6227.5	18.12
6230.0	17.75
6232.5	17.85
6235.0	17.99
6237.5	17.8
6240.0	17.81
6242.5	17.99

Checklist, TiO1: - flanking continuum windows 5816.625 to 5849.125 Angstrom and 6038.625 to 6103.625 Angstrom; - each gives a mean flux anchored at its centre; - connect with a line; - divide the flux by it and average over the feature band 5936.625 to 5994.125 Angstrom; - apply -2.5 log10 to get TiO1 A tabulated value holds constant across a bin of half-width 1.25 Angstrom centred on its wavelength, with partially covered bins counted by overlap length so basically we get -0.01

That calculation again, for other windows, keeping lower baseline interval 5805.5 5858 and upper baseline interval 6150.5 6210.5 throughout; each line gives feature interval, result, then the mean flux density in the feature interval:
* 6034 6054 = 0.01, 18.6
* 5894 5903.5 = 0.01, 19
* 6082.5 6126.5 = 0.00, 18.4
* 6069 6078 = -0.01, 18.6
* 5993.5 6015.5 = 0.00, 18.7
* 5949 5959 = 0.01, 18.9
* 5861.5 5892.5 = 0.01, 19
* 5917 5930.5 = 0.00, 19.1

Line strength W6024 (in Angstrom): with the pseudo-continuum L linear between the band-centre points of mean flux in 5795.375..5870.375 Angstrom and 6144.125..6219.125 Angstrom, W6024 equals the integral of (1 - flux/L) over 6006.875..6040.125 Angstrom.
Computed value 0.1 Angstrom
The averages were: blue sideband 19.4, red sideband 18.2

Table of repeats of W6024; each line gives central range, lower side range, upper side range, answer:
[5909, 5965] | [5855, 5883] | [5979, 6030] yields -0.10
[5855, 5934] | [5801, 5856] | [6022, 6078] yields 0.65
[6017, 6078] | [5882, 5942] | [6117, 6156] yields -0.43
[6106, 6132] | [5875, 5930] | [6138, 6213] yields 0.09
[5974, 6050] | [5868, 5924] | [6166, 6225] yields -0.23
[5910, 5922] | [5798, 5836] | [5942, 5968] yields 0.08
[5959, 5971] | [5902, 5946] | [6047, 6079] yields 0.01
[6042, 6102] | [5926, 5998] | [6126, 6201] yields -0.01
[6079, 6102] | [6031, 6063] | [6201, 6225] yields -0.01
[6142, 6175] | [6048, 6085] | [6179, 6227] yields 0.34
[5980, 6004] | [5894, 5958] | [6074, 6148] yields -0.04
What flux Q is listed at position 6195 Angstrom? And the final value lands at 18.31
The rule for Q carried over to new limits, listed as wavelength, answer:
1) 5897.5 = 18.92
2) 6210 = 18.21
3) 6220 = 17.96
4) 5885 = 18.48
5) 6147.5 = 18.24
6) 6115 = 18.3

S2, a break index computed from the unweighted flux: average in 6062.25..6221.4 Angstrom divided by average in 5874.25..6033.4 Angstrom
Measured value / 1.0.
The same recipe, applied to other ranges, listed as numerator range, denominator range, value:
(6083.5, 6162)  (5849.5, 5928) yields 0.96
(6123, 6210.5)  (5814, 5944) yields 0.95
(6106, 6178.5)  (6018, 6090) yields 0.98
